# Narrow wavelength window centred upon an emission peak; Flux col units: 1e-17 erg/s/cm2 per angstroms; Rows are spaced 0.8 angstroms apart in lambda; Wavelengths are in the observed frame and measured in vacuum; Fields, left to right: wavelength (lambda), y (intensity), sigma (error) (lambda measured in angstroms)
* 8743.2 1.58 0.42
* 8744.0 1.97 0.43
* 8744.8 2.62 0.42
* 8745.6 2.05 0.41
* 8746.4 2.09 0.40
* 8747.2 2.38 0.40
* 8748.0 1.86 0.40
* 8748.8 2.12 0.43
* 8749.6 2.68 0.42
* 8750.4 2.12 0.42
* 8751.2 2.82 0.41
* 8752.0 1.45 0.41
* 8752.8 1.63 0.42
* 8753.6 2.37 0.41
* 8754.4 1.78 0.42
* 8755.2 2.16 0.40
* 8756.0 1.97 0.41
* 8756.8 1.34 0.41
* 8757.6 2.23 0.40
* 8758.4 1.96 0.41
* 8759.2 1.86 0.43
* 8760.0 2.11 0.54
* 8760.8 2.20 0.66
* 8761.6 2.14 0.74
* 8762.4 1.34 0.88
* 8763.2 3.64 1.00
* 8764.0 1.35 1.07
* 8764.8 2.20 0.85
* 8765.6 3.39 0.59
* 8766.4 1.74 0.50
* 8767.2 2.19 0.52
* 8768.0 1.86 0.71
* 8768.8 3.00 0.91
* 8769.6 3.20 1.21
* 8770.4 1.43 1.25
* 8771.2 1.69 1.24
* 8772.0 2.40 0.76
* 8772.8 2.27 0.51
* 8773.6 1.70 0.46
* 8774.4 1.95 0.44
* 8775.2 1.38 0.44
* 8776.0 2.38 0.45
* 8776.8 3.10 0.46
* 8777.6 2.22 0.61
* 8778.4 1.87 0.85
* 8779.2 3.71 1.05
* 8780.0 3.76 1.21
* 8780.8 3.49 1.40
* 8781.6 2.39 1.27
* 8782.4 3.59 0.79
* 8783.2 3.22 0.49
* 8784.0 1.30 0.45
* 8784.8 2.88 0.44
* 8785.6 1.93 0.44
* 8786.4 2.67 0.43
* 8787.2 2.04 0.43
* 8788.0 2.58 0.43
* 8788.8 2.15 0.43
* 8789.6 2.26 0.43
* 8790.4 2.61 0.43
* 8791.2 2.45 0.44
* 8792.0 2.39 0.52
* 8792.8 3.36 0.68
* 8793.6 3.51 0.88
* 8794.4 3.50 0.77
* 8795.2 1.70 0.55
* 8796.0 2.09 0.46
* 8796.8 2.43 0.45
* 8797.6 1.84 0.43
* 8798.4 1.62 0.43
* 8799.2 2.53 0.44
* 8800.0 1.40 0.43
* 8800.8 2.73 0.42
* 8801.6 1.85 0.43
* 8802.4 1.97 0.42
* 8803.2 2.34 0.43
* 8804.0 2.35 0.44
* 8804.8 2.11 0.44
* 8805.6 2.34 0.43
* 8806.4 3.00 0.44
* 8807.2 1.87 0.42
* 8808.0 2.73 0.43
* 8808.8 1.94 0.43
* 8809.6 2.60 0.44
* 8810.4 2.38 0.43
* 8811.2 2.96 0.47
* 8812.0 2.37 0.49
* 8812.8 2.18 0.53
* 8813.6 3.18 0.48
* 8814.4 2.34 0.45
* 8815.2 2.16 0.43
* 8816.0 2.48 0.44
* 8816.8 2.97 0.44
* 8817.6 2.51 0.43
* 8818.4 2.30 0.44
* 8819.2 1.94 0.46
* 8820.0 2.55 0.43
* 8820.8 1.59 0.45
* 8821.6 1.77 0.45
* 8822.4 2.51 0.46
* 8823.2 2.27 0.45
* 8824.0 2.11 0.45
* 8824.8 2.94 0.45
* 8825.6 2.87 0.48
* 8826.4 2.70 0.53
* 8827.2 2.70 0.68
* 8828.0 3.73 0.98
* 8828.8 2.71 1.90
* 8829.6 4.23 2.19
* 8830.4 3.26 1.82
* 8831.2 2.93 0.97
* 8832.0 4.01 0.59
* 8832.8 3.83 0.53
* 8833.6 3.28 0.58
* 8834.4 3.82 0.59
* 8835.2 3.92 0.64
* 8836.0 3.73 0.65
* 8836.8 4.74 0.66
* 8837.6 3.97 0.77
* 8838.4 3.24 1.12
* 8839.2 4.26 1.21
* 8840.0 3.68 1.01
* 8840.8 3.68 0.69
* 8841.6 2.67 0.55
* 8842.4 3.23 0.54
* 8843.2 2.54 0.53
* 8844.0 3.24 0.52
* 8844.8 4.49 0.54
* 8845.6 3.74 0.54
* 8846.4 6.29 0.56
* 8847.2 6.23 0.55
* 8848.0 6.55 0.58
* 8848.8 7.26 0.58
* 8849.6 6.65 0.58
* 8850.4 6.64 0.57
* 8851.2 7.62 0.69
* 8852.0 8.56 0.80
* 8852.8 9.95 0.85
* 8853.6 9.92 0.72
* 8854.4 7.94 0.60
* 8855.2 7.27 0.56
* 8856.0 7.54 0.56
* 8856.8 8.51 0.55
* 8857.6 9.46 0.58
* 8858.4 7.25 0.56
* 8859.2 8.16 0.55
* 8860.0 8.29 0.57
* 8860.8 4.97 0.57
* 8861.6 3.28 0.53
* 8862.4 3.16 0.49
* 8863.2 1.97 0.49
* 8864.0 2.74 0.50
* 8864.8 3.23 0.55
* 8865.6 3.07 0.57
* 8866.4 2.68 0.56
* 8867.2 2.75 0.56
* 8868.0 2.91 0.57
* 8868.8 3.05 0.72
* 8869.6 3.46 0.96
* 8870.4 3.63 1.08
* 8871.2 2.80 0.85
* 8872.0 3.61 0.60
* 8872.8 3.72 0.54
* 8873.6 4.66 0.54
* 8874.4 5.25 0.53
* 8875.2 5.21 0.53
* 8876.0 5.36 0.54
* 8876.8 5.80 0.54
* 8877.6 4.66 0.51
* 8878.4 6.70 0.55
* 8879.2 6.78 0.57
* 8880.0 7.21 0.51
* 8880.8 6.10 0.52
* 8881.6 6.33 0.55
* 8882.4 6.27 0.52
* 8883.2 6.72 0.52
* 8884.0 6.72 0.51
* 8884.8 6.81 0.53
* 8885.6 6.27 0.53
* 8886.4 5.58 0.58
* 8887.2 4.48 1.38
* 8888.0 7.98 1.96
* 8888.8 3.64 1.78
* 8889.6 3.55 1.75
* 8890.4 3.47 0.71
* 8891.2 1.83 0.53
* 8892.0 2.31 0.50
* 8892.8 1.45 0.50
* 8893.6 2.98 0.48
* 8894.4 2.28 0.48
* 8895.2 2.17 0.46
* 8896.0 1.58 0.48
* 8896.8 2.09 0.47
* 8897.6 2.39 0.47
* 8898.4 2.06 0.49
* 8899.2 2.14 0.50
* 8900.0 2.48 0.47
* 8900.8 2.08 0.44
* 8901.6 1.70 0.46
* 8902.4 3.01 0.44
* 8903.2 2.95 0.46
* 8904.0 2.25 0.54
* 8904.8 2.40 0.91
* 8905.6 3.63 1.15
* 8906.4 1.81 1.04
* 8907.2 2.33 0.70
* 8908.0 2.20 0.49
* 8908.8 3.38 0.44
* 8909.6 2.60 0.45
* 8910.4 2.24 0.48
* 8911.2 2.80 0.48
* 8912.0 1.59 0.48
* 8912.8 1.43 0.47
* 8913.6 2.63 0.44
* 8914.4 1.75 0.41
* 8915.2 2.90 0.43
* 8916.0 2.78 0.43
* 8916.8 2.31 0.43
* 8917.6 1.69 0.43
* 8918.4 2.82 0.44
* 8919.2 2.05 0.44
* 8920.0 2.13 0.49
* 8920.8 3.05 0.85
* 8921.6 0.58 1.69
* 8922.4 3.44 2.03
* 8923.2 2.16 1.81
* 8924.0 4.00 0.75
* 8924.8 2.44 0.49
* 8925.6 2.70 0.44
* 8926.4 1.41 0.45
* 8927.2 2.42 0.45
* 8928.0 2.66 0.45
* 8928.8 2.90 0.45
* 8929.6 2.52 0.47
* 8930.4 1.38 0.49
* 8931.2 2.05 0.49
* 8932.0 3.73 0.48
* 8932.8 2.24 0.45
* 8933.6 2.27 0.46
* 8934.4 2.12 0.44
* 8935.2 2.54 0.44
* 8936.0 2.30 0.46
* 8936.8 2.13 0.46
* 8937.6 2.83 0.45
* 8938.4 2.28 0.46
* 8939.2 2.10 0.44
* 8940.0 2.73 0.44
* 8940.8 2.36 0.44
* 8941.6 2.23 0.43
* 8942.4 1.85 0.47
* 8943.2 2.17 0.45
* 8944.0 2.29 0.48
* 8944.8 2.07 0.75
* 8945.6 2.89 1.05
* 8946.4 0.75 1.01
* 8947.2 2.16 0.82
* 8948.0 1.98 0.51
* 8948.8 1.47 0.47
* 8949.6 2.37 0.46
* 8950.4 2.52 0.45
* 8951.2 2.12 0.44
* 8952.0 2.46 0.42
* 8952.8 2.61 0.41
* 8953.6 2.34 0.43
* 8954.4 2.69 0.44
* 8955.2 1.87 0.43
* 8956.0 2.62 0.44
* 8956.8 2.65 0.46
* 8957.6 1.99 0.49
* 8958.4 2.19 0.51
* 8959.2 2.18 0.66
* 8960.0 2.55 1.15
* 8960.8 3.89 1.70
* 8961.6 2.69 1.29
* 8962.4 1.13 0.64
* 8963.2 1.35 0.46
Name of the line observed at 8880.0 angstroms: [N II]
